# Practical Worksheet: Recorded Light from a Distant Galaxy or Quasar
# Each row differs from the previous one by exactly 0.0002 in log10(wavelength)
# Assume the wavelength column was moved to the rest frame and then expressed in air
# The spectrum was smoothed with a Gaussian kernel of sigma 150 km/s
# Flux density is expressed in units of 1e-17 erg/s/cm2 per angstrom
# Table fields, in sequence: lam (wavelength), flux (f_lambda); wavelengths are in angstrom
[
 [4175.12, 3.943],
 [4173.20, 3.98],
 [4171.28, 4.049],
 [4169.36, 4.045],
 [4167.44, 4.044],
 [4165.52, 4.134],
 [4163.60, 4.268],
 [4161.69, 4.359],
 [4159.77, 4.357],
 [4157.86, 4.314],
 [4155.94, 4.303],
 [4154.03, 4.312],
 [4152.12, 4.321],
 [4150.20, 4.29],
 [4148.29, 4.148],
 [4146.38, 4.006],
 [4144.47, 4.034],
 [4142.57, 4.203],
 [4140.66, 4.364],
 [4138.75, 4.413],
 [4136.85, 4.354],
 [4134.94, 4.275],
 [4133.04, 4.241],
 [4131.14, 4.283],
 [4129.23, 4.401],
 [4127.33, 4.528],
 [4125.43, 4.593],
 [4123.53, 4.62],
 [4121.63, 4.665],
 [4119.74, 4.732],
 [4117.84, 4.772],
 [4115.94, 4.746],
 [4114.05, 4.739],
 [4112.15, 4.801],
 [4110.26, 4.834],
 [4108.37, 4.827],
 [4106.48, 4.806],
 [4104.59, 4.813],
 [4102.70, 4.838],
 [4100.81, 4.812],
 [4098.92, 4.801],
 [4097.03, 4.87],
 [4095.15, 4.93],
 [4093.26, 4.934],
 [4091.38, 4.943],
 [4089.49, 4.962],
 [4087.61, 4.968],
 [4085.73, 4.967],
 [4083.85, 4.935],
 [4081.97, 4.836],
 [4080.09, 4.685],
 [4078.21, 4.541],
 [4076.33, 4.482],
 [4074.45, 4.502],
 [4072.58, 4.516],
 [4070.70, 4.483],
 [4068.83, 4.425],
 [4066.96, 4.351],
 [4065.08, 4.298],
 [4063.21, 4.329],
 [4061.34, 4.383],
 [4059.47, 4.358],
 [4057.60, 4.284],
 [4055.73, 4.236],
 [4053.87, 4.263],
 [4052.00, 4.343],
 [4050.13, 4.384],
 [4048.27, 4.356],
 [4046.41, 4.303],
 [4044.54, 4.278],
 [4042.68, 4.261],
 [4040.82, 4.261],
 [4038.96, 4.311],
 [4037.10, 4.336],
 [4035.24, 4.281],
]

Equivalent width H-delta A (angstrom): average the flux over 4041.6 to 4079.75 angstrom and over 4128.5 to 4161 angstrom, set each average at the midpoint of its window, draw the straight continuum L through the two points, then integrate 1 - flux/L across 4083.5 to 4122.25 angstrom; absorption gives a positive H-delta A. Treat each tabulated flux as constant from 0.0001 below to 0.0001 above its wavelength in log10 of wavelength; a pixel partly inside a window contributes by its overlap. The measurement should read -4.7 angstrom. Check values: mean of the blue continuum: 4.37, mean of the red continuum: 4.27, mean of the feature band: 4.84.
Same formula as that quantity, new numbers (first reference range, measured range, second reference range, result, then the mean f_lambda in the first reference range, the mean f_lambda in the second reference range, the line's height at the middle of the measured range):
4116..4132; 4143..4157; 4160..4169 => 0.4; 4.58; 4.2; 4.34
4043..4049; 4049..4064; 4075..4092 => 0.4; 4.3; 4.8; 4.44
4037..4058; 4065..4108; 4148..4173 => -4.7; 4.3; 4.22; 4.27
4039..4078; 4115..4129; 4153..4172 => -1.2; 4.36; 4.22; 4.27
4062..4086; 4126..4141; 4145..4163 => -0.1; 4.55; 4.26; 4.34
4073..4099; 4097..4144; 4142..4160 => -1.1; 4.81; 4.23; 4.5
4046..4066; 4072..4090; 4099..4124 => -0.8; 4.32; 4.77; 4.53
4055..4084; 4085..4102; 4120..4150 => -1.9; 4.47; 4.35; 4.42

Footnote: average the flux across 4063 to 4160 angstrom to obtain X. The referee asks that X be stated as 4.57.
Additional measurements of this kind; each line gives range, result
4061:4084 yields 4.51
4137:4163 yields 4.27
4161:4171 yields 4.16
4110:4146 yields 4.49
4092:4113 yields 4.85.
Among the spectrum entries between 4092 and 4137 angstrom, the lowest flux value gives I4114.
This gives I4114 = 4.241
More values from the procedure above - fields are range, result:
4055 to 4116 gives 4.236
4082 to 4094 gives 4.934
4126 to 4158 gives 4.006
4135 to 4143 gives 4.203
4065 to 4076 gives 4.298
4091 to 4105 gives 4.801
